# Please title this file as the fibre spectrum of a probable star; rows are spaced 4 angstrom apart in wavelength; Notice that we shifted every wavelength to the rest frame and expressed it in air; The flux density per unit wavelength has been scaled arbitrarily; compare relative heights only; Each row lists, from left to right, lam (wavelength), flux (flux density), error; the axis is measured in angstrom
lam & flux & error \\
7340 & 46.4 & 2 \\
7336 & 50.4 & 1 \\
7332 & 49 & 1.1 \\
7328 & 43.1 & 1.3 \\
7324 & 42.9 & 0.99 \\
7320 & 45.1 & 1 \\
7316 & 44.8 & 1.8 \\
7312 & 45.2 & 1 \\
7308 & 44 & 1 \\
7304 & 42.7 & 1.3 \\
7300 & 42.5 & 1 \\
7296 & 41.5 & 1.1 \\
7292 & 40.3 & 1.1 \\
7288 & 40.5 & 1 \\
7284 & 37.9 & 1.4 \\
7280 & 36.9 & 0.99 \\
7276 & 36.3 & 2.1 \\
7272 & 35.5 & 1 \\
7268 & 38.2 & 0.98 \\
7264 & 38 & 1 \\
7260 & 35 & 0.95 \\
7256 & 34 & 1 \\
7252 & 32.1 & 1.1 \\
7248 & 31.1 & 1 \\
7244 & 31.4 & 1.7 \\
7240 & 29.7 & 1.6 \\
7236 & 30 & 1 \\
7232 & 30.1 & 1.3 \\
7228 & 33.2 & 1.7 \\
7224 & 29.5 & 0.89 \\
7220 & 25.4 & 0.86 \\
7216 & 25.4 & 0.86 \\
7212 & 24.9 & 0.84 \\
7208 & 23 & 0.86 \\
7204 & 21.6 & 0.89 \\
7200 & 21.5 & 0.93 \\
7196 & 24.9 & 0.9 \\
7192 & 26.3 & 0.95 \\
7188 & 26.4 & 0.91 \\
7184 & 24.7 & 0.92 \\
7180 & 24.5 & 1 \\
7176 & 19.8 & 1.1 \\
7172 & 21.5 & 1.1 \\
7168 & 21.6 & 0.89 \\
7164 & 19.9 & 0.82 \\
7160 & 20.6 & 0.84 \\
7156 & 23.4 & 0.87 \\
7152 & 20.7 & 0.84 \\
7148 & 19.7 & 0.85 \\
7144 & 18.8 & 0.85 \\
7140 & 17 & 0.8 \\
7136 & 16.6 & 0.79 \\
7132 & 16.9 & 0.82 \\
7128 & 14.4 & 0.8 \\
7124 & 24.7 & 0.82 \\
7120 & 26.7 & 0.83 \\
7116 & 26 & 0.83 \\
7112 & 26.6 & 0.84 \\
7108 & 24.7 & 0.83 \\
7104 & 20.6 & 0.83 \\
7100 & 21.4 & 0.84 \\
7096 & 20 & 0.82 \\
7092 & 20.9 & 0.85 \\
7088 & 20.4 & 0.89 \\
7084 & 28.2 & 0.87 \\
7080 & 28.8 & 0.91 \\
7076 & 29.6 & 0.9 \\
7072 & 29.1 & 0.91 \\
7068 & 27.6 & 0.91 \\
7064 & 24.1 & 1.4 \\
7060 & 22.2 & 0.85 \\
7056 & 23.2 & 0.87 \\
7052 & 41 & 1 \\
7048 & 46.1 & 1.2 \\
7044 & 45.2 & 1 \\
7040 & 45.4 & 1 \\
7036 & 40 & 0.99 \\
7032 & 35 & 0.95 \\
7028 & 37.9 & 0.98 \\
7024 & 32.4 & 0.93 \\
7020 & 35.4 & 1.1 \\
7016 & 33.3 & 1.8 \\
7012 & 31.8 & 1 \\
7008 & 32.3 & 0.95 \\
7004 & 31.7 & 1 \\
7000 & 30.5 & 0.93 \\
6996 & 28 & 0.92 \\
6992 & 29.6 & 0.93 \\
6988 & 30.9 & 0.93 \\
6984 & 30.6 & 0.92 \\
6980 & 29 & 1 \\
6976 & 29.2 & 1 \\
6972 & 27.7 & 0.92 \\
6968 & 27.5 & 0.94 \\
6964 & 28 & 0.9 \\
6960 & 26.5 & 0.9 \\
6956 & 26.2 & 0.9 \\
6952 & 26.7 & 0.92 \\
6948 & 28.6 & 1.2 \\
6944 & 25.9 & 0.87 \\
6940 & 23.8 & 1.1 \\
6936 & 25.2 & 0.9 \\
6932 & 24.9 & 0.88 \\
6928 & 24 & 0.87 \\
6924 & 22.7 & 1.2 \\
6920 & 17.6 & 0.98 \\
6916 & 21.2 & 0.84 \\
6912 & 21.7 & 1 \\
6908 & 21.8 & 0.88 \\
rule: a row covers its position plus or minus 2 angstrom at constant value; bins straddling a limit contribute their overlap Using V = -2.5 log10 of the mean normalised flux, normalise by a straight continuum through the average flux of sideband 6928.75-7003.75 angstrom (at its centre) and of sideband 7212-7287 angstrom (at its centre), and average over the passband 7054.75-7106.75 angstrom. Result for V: 0.22 mag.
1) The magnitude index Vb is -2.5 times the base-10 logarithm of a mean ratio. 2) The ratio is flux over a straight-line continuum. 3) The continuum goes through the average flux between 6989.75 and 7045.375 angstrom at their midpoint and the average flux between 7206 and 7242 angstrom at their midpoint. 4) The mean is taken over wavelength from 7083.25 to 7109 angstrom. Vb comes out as 0.42 mag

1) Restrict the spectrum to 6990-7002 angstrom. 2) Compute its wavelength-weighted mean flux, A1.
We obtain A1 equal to 29.4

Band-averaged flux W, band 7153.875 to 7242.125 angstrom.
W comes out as 24.9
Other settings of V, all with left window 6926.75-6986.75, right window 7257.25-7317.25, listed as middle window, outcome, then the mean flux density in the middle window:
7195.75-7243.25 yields 0.36 mag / 26.8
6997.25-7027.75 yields -0.12 mag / 32.7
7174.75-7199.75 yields 0.42 mag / 24.4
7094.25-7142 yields 0.48 mag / 21.3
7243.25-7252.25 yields 0.21 mag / 31.4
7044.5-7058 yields -0.23 mag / 37.7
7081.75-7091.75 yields 0.32 mag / 23.8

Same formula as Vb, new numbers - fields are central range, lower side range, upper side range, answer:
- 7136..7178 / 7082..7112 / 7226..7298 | 0.33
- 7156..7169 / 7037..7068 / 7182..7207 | 0.26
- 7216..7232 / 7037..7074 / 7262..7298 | 0.27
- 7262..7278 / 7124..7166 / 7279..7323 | 0.01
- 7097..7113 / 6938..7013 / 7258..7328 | 0.41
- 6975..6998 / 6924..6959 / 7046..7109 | -0.14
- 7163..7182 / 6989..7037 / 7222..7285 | 0.48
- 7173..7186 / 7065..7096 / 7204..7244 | 0.19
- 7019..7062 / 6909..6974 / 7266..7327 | -0.25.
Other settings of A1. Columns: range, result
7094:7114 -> 22.7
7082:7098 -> 22.4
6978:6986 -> 29.8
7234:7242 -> 29.9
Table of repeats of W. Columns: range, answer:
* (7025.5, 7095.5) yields 31.8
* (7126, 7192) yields 20.6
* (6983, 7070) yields 33.4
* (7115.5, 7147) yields 19.8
